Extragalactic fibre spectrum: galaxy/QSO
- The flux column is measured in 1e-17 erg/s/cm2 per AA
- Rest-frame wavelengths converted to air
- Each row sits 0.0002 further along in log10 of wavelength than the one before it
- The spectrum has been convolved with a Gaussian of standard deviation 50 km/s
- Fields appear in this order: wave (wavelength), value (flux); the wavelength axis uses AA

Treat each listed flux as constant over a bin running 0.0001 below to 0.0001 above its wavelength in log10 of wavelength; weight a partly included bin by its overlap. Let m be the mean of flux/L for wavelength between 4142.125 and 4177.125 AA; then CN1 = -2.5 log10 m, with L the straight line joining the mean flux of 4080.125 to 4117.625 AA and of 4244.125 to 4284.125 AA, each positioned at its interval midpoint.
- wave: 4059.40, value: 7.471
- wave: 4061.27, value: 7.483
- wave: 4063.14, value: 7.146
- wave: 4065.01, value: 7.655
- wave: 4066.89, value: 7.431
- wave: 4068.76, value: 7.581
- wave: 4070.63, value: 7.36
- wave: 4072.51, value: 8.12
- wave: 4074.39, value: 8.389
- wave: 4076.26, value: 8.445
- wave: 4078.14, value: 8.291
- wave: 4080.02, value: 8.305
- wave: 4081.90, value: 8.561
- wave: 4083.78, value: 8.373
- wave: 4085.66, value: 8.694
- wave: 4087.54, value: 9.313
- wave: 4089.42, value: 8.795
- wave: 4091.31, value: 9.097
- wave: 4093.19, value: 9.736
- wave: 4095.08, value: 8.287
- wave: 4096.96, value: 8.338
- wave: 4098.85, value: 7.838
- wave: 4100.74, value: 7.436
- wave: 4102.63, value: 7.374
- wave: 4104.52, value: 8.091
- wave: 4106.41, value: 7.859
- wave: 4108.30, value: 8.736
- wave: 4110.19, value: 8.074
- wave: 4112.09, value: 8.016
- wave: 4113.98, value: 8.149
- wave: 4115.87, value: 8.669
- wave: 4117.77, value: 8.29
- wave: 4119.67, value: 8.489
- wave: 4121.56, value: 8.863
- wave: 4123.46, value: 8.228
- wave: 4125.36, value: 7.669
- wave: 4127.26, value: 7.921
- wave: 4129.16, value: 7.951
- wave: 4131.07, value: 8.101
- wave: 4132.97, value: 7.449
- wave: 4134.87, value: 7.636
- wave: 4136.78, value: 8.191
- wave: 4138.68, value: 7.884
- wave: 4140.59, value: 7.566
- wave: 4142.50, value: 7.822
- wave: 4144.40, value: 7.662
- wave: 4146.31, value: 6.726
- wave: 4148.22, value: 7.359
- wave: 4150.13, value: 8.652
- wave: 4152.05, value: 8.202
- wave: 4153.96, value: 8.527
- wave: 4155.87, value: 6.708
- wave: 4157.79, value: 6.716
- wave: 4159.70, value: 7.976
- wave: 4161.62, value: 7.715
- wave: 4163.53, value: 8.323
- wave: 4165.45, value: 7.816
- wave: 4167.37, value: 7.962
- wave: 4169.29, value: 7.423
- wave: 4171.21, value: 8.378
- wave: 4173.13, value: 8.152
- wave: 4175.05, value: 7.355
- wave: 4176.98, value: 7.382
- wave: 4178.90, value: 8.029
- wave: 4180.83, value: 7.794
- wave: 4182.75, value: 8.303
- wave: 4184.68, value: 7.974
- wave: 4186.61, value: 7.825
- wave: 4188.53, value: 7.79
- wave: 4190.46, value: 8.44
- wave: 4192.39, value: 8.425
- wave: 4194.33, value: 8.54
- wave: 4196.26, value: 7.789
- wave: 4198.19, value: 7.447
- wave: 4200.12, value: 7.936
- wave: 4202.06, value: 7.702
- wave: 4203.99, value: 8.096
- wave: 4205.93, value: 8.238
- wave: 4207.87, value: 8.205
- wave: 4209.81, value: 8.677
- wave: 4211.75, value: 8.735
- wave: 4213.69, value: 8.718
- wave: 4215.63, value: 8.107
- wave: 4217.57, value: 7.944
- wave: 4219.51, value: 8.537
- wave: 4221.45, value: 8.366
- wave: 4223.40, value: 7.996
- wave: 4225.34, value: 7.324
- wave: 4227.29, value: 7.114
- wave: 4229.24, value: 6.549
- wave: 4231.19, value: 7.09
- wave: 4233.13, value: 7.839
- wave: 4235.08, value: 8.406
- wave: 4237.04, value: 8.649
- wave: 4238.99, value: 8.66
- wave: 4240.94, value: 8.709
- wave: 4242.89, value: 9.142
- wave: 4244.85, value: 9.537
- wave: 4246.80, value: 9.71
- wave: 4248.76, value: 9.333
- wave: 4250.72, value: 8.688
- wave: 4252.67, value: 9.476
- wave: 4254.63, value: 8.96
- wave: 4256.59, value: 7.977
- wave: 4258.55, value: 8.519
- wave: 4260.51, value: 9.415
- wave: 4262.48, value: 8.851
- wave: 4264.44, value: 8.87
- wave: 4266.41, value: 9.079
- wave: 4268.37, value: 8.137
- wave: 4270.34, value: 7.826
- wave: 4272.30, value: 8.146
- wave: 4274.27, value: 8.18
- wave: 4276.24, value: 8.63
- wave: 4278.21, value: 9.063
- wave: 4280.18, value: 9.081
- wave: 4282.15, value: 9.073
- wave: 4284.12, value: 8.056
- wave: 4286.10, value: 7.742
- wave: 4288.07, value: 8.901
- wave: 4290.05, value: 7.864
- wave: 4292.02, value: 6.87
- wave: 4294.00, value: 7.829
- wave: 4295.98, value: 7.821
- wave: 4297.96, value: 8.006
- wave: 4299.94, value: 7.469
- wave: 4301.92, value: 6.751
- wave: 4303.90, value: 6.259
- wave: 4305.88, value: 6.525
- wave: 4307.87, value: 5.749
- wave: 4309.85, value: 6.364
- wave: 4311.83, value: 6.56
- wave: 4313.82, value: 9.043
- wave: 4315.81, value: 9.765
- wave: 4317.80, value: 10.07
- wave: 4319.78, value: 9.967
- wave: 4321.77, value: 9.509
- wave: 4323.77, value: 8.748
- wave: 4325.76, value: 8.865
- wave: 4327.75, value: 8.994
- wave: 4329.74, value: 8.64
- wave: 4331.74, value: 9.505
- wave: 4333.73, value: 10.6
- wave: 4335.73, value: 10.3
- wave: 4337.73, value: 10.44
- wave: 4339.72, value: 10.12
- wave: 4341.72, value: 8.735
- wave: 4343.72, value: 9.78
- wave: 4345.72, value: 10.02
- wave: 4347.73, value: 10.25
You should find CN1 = 0.11 mag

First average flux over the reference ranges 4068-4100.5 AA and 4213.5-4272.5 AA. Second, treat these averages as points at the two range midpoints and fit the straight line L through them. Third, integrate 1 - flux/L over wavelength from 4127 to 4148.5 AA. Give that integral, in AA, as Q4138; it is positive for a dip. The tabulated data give 1.9 AA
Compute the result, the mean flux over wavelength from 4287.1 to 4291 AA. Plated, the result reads 8.37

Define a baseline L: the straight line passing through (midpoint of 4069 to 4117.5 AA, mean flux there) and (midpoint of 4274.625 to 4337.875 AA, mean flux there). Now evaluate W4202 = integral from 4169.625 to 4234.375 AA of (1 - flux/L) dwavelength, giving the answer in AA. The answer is 3.04 AA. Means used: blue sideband 8.32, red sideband 8.38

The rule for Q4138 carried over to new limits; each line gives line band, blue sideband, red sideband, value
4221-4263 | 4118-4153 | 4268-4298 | -1.75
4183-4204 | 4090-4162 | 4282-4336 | 0.23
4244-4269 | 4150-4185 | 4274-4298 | -2.54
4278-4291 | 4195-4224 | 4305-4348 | 0.30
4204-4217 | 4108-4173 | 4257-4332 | -0.52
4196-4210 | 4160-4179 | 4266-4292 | 0.04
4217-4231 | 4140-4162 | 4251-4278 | 1.06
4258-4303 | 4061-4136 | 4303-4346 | 2.27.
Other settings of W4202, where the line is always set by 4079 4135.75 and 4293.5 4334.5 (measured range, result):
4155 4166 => 0.97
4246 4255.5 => -1.13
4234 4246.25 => -0.92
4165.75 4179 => 0.75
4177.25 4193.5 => 0.42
